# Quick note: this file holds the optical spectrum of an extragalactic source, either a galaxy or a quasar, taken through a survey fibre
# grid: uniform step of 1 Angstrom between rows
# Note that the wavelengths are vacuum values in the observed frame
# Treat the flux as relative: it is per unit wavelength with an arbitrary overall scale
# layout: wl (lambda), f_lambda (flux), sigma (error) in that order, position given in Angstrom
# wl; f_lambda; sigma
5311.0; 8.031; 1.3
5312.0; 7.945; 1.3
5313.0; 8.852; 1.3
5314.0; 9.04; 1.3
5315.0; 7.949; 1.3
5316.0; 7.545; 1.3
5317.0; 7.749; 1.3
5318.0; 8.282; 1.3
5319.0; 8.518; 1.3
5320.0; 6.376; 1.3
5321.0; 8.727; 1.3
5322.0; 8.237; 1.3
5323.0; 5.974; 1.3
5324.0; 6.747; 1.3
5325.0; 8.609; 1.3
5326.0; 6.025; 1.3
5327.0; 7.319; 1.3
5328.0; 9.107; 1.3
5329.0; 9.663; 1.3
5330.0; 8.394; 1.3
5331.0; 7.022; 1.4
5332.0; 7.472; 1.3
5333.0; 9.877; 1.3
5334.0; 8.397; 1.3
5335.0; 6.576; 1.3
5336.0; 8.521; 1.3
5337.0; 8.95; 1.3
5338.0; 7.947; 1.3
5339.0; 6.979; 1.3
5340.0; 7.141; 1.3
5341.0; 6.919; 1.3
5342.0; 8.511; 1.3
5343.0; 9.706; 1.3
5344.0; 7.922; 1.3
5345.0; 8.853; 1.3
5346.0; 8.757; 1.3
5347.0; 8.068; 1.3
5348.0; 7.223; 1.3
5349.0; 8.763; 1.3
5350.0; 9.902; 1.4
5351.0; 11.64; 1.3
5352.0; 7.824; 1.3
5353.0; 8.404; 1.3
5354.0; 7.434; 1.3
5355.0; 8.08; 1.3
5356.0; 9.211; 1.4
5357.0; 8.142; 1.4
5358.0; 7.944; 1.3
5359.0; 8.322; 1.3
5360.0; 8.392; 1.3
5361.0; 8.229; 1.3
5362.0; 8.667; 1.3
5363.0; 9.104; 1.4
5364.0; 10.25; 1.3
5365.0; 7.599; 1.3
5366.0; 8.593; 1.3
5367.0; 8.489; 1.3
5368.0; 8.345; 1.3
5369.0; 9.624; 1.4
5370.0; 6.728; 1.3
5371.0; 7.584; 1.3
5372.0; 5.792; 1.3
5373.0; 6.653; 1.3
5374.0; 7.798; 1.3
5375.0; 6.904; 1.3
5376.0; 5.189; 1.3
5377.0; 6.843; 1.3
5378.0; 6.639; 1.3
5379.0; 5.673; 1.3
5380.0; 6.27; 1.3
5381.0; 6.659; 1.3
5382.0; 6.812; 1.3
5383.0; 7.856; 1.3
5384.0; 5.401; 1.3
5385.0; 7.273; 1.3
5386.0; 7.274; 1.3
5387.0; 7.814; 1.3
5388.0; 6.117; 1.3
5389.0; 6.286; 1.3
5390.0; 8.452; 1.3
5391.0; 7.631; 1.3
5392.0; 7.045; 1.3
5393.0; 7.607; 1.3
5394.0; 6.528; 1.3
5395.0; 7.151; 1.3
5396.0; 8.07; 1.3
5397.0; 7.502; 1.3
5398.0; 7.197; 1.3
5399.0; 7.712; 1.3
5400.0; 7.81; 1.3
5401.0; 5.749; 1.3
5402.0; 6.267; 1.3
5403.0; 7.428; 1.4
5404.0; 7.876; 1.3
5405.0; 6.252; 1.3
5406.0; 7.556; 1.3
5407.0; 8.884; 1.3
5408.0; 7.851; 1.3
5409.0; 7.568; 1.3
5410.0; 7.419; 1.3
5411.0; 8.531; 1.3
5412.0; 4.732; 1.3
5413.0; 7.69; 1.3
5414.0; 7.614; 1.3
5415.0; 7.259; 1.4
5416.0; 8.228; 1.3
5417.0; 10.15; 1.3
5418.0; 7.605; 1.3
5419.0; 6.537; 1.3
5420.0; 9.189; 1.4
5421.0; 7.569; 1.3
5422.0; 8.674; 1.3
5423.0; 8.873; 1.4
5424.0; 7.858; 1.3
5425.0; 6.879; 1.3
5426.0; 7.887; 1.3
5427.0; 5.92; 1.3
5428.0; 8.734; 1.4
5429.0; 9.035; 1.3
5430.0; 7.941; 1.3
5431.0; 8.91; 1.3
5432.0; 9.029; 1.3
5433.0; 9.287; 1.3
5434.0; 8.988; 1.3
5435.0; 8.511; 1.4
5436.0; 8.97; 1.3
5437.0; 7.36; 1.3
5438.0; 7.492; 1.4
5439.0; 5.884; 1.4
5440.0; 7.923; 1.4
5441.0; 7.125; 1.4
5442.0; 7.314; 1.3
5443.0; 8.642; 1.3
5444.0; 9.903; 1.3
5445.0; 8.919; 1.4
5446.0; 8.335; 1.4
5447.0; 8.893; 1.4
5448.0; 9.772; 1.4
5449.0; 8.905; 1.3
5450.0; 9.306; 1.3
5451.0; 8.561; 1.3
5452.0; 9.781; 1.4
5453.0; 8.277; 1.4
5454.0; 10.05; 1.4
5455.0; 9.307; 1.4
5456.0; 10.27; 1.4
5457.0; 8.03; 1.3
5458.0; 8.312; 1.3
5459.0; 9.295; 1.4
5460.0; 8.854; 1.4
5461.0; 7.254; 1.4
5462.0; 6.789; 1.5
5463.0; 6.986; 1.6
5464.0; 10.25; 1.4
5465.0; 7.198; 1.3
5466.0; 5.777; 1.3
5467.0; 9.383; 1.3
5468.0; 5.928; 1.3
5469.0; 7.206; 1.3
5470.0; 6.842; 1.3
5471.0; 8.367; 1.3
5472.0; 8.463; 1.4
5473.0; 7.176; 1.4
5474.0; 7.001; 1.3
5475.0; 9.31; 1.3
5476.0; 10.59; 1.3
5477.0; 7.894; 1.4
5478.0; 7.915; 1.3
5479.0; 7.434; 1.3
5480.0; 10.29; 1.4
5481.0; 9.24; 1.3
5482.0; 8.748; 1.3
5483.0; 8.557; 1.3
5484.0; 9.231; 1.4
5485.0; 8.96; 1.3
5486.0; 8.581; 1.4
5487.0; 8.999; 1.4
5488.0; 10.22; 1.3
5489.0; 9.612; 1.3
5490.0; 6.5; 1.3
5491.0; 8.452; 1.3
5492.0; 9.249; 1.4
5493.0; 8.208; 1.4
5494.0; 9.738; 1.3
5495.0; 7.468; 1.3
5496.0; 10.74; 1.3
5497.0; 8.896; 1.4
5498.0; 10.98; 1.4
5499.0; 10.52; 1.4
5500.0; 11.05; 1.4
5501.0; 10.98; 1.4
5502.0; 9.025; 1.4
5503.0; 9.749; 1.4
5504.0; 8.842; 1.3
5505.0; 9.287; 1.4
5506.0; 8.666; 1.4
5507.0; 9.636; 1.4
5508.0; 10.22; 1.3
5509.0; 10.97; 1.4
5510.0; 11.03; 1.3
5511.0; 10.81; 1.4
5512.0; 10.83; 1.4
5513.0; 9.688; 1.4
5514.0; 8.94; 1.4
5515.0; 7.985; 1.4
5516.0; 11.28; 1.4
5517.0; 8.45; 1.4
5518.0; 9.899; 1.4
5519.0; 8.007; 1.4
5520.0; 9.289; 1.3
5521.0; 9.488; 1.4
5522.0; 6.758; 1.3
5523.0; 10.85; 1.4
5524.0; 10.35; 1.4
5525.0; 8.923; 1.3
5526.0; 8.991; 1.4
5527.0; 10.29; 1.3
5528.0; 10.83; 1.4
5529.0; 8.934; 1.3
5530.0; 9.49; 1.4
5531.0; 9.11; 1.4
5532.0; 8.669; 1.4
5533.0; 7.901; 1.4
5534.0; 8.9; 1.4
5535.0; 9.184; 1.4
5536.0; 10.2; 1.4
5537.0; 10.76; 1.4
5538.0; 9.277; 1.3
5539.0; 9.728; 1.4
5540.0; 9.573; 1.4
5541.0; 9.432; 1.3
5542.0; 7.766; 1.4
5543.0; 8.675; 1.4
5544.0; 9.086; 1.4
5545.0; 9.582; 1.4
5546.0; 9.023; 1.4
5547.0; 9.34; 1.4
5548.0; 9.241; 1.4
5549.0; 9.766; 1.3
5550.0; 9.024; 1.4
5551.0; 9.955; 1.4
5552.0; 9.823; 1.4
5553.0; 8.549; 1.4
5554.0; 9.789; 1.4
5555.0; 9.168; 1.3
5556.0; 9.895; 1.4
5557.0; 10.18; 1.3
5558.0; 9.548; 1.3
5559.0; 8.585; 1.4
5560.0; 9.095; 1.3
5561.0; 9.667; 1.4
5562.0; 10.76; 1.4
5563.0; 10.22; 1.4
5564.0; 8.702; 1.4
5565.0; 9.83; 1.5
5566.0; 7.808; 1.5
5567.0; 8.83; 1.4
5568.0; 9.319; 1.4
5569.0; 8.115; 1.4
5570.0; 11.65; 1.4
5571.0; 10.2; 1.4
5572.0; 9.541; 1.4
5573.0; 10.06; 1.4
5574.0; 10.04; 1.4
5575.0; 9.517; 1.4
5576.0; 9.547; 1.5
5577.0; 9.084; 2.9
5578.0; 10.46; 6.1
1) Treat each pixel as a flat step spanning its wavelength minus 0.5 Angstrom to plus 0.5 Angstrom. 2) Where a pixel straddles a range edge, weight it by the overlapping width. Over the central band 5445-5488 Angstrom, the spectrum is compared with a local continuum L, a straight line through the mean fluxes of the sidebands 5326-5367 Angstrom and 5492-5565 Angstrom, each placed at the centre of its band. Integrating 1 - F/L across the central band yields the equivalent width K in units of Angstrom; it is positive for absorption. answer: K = 2.9 Angstrom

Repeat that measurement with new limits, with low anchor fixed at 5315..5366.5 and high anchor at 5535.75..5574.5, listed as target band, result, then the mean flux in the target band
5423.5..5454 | 1.4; 8.37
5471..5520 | -0.6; 9.25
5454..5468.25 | 1.1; 8.22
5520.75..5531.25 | -0.2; 9.46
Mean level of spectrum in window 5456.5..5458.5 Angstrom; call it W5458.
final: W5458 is 8.17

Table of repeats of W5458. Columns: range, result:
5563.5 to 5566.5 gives 8.78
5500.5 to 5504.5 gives 9.65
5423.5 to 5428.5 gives 7.46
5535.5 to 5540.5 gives 9.91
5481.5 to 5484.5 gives 8.85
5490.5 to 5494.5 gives 8.91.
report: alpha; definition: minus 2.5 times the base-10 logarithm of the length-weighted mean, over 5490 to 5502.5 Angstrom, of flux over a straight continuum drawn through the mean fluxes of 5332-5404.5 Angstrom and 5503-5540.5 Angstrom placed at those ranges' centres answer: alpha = -0.03 mag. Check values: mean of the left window 7.73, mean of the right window 9.52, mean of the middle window 9.48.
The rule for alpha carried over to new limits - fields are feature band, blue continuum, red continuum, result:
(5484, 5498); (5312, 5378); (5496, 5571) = 0.025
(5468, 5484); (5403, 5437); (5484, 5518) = 0.097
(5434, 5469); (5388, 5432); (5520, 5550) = -0.021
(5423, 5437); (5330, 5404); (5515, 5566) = 0.004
